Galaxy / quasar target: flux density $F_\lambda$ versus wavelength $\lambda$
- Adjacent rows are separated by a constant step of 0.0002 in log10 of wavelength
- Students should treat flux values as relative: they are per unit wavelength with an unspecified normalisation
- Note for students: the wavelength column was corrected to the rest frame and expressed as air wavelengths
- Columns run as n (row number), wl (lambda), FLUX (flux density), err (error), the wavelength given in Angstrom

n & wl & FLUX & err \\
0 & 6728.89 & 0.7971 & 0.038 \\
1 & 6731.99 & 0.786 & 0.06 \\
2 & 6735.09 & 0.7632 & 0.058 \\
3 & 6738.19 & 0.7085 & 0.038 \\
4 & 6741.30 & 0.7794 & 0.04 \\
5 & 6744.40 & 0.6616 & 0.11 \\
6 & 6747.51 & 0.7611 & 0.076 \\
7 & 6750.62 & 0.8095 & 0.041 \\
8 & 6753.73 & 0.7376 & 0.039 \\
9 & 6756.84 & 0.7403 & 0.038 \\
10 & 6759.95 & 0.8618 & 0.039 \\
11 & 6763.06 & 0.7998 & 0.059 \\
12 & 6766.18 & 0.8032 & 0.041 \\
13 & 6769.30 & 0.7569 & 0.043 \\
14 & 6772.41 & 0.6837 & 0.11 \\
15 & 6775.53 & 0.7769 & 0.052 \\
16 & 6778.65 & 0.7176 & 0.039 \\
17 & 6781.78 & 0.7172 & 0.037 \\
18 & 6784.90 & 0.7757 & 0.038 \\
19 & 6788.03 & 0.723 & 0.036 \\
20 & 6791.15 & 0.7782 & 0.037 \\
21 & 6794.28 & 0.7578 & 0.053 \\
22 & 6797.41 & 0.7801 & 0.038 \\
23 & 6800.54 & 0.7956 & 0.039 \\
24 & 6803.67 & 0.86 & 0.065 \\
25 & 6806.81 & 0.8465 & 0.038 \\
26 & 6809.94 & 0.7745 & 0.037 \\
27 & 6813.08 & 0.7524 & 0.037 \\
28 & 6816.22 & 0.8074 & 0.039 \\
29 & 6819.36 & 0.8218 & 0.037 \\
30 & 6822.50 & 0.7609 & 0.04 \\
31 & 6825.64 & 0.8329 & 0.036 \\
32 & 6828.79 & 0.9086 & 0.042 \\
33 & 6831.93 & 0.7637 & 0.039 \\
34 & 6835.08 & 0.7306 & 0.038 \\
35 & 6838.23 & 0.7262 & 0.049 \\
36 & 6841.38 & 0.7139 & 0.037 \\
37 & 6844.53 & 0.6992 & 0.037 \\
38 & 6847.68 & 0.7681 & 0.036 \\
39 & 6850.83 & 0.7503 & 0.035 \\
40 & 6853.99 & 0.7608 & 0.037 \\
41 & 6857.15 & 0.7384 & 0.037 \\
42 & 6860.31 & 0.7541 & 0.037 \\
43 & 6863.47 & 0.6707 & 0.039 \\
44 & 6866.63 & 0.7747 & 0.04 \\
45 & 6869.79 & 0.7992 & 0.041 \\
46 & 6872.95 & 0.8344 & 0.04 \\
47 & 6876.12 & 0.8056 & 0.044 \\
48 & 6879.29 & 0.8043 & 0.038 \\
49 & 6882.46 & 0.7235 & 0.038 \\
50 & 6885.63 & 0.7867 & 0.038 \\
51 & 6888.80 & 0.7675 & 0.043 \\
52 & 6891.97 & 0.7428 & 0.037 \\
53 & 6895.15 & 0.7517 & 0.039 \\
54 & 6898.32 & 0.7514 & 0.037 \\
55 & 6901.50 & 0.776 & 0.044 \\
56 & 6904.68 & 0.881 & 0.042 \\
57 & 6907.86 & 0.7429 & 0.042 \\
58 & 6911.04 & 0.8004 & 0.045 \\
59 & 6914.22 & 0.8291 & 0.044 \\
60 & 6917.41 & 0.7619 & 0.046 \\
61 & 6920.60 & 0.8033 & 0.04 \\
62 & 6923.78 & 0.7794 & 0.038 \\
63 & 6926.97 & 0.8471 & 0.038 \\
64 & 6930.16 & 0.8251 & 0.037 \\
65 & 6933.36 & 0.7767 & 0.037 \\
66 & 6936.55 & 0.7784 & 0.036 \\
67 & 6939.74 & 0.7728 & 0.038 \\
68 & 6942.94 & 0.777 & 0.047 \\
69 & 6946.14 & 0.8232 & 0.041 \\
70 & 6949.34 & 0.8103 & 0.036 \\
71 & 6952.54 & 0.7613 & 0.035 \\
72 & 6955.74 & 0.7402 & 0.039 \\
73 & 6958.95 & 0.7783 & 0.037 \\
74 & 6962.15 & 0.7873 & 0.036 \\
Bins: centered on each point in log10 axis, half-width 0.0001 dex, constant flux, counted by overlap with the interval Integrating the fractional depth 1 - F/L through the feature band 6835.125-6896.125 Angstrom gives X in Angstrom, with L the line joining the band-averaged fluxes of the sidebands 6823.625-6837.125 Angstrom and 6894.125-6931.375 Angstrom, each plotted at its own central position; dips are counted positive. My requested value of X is 3.4 Angstrom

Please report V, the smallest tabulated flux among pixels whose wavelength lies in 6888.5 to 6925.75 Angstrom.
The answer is 0.7428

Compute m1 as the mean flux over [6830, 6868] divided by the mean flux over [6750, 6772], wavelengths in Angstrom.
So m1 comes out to 0.9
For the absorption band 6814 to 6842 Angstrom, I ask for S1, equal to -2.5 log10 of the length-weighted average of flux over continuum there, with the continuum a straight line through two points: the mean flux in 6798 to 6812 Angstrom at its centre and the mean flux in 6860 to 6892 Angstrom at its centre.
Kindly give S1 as 0.02 mag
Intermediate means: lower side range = 0.814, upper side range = 0.771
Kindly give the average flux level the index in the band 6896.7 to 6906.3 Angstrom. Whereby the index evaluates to 0.803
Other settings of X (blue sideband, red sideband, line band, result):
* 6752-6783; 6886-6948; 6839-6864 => 1.4 Angstrom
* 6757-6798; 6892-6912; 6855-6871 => 0.6 Angstrom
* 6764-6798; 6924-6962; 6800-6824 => -1.4 Angstrom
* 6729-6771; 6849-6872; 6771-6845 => -1.2 Angstrom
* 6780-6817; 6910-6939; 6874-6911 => 0.8 Angstrom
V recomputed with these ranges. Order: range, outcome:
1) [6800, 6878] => 0.6707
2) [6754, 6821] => 0.6837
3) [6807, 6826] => 0.7524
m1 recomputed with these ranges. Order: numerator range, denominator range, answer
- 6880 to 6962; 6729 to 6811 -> 1.02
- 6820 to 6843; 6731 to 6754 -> 1.04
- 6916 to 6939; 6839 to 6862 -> 1.08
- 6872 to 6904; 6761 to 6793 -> 1.03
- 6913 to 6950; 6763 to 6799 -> 1.06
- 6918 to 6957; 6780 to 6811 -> 1.01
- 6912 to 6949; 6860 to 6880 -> 1.03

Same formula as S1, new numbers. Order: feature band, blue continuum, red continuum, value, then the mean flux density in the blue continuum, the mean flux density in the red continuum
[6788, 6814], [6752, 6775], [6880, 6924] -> -0.02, 0.77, 0.779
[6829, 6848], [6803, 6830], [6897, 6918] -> 0.09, 0.816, 0.794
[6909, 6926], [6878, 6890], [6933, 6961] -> -0.03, 0.77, 0.78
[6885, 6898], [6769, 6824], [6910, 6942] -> 0.04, 0.772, 0.797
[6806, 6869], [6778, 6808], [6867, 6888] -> 0.02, 0.776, 0.79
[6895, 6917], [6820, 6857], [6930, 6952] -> -0.01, 0.765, 0.791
